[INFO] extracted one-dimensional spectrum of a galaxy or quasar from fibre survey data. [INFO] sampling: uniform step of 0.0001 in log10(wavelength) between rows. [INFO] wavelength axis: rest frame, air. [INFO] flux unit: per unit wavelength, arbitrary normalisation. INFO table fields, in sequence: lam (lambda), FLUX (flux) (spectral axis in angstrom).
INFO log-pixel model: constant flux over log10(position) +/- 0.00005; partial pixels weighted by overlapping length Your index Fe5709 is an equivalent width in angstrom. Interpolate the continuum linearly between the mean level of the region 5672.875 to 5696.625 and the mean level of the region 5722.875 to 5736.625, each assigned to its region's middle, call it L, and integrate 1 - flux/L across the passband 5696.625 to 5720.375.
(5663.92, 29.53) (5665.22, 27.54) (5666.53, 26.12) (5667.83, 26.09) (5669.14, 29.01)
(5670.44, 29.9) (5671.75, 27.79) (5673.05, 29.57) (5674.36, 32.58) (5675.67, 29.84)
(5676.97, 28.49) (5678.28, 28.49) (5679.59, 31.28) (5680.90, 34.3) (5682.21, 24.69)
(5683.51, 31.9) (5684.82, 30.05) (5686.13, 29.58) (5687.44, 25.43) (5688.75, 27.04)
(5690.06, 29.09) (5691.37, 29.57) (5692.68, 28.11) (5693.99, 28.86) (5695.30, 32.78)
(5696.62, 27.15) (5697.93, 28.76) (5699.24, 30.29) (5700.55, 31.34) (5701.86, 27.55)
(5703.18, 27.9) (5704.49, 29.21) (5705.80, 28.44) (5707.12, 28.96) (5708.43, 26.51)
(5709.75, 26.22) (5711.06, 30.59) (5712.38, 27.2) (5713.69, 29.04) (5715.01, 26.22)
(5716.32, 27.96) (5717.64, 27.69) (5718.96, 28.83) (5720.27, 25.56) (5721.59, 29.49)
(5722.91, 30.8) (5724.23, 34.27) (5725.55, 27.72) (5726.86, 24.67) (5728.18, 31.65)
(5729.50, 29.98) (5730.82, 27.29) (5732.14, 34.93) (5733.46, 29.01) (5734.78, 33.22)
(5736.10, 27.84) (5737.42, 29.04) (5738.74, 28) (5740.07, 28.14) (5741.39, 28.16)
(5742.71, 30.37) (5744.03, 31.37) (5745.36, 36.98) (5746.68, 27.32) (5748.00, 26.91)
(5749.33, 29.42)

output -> 1.2 angstrom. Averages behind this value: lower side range 29.5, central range 28.3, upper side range 30.1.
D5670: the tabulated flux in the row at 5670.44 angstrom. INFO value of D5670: 29.9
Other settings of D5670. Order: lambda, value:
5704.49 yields 29.21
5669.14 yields 29.01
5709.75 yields 26.22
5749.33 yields 29.42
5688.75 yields 27.04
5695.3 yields 32.78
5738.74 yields 28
